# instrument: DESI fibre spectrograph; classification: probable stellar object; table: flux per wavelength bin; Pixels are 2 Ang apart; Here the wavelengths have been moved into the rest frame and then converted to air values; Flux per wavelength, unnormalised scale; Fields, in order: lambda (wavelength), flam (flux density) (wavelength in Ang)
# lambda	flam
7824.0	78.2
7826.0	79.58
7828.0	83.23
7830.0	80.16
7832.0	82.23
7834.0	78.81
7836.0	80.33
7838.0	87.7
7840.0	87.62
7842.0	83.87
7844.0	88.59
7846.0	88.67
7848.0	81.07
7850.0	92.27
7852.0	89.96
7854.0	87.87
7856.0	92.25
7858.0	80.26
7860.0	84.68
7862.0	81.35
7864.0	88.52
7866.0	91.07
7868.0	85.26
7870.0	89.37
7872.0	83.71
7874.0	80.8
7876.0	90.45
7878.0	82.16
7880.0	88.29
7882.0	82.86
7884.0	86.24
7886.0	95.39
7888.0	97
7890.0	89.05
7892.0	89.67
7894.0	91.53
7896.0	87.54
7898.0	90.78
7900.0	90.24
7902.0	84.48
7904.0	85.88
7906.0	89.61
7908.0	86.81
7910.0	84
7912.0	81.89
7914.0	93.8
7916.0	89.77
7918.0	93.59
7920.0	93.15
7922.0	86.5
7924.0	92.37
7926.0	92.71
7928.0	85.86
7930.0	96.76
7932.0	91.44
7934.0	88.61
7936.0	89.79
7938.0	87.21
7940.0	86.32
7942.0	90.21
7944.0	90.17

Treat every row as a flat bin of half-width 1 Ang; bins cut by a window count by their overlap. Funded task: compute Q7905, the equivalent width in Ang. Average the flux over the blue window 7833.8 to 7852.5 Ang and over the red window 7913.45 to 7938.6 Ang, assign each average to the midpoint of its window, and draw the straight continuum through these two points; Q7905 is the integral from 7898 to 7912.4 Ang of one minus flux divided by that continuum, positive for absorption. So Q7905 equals 0.5 Ang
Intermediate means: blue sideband 86.1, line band 86.6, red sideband 90.9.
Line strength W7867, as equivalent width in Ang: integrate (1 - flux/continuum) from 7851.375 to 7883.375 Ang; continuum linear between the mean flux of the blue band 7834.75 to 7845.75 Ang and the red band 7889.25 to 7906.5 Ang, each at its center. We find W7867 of 0.4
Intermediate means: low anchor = 85.7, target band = 86.1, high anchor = 88.7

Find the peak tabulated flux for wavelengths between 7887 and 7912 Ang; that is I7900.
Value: 97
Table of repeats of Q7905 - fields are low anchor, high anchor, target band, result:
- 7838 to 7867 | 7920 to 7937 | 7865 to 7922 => 0.4 Ang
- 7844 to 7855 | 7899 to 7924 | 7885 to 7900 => -0.5 Ang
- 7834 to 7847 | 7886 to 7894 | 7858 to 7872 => 0.5 Ang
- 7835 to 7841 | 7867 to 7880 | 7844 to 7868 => -0.5 Ang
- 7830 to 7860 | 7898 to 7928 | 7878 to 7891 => -0.3 Ang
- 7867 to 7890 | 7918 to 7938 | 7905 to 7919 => 0.2 Ang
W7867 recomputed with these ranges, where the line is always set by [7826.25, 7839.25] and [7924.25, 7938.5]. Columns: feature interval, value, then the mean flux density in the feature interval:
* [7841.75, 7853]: -0.59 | 87.6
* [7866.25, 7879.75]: -0.04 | 85.8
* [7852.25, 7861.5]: -0.24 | 86.3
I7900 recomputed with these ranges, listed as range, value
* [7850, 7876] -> 92.27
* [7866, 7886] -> 95.39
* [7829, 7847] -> 88.67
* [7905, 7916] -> 93.8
